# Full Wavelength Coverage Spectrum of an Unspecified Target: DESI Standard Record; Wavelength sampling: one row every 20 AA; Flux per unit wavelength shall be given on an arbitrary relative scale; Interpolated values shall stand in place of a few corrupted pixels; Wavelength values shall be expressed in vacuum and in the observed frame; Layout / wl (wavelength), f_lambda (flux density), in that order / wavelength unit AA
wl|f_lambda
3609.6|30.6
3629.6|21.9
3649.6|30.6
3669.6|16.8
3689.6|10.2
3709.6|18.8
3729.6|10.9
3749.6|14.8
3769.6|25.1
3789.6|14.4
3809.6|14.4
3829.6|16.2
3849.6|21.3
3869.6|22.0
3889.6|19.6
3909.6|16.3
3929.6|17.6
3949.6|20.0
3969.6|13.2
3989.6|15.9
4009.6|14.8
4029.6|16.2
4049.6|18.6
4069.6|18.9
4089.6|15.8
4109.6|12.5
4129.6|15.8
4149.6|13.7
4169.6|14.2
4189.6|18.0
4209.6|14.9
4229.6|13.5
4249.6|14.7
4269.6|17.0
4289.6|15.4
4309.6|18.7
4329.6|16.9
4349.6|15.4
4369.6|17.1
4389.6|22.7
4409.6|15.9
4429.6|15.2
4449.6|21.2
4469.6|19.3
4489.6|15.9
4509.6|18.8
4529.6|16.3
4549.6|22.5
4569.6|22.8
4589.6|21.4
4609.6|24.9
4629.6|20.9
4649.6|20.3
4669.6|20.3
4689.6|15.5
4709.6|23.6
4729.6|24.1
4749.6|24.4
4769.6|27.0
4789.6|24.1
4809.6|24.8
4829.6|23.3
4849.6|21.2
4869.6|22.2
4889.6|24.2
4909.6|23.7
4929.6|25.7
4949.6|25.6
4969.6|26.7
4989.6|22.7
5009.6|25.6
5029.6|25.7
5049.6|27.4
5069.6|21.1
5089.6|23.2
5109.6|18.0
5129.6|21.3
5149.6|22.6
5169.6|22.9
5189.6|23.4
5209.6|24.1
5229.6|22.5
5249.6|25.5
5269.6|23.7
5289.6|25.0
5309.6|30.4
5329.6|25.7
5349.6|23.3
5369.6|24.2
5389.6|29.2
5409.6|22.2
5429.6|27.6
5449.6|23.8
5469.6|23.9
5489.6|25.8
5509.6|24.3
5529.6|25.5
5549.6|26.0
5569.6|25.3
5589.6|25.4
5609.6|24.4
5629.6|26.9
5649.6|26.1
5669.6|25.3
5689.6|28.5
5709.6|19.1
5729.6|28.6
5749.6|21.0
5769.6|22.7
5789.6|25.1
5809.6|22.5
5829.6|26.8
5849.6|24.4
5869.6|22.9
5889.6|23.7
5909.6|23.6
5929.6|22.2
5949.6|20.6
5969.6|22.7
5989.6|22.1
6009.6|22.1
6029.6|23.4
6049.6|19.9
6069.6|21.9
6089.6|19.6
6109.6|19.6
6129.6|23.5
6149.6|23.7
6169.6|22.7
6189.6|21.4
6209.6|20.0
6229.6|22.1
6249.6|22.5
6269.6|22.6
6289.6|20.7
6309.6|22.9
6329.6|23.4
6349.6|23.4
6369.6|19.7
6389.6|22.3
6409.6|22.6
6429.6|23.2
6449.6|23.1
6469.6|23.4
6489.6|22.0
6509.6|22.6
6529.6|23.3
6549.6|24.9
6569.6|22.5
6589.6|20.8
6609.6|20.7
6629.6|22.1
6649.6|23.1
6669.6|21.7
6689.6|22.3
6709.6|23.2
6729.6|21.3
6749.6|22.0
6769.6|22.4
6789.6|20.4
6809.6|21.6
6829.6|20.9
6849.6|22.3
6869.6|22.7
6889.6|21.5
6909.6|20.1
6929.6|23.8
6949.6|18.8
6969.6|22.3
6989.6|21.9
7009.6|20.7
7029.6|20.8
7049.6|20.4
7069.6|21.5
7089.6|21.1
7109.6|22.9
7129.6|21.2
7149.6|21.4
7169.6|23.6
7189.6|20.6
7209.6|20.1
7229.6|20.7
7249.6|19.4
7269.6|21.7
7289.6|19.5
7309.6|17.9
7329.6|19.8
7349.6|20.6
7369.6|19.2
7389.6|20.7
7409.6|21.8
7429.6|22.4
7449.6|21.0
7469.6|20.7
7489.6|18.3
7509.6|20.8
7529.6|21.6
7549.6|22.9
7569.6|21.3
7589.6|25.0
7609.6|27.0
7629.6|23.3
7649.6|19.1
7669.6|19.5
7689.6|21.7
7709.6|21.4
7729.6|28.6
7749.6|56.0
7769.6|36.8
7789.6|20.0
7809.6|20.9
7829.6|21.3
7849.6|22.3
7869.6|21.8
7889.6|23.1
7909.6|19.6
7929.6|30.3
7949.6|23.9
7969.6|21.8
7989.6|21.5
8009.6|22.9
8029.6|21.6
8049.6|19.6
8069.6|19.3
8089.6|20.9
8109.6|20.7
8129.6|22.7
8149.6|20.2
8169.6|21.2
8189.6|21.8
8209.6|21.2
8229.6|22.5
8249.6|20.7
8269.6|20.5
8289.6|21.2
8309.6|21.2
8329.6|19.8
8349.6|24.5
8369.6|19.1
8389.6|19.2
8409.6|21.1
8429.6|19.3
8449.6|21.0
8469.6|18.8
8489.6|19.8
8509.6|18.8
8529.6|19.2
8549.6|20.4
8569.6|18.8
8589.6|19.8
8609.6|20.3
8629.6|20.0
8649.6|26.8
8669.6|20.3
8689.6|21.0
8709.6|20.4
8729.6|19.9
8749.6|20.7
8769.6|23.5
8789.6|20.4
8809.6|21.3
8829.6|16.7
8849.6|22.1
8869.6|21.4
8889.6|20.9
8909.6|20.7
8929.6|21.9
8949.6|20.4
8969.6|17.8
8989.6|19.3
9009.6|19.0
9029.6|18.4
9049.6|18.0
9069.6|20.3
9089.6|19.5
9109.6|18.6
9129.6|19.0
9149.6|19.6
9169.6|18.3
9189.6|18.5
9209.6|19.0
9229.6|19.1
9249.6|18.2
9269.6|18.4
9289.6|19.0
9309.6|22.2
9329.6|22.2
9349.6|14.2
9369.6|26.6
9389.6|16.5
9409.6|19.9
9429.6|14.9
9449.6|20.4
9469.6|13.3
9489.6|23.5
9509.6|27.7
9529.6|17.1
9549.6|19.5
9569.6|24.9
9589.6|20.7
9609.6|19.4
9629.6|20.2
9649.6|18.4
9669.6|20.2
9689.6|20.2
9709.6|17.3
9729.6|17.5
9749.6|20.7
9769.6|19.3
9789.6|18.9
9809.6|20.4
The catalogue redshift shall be 0.18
